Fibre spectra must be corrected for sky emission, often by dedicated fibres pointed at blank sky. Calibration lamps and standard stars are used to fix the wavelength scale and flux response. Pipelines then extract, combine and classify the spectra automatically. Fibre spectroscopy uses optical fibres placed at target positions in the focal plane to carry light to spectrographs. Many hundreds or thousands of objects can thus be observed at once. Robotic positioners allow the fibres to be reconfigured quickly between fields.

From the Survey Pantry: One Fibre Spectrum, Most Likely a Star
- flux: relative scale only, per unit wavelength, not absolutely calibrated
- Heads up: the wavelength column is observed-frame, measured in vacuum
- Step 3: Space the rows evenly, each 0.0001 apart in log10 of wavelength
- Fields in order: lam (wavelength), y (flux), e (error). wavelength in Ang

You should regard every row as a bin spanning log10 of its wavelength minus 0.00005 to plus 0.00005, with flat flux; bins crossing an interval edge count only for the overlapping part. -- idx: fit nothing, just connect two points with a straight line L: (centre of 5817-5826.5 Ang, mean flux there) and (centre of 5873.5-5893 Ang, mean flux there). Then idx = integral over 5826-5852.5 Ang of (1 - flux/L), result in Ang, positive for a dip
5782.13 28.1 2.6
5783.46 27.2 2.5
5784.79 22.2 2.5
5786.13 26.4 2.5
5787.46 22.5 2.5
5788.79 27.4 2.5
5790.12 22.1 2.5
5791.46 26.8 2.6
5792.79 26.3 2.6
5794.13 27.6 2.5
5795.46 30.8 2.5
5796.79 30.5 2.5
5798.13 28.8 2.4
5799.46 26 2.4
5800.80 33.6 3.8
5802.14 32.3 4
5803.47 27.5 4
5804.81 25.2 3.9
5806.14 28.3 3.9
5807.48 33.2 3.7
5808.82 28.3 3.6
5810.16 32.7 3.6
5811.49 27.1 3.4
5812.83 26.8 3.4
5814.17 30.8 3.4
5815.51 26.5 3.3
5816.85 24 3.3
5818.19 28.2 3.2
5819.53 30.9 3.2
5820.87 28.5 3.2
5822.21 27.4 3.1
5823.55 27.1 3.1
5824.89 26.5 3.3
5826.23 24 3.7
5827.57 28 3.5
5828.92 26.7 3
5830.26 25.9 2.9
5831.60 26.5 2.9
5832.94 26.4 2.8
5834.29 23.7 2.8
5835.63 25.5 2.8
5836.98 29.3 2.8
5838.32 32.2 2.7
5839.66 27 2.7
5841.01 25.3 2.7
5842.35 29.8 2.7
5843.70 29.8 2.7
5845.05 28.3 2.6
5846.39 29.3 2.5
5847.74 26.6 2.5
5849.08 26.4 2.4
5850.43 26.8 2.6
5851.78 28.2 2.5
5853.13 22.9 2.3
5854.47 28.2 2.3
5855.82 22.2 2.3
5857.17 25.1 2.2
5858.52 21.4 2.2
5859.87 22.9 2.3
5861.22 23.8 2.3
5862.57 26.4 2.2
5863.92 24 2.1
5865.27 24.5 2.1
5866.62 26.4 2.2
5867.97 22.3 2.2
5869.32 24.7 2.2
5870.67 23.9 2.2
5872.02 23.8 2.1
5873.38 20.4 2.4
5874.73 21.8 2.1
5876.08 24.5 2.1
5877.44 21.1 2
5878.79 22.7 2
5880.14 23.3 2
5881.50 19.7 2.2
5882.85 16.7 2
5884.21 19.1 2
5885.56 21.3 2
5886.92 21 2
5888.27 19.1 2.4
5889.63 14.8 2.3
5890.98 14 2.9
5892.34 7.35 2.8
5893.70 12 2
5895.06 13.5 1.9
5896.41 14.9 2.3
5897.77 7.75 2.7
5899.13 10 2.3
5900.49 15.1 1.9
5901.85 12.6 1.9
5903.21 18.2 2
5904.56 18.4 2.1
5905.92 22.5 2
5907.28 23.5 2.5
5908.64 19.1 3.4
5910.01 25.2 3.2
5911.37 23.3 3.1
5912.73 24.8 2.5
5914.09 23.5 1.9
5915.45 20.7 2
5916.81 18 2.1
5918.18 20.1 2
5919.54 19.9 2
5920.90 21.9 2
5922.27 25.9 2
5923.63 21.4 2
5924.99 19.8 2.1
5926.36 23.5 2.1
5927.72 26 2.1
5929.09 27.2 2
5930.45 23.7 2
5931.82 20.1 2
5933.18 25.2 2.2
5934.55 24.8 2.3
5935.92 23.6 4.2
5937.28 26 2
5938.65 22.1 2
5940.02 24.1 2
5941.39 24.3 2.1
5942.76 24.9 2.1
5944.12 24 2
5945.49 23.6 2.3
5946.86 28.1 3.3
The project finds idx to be -2.4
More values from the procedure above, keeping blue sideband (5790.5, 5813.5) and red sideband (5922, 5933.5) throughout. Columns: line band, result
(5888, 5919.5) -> 9.1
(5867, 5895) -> 6.5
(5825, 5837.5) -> 0.6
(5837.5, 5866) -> 0.5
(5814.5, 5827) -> 0.4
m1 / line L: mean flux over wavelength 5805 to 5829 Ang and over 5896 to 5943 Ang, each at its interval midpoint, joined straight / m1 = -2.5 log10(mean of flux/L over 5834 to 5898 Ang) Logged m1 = 0.10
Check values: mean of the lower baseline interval 28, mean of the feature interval 22.7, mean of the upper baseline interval 21.2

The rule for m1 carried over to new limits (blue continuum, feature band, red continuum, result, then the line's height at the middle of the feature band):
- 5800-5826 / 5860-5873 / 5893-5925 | -0.05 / 23.1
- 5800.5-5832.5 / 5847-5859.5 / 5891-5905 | -0.19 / 21.3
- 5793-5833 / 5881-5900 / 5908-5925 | 0.49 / 23.5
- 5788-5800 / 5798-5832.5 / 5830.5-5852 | -0.03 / 27.4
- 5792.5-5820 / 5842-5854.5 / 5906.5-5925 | -0.05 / 26.2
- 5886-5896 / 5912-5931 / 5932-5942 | -0.08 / 20.9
